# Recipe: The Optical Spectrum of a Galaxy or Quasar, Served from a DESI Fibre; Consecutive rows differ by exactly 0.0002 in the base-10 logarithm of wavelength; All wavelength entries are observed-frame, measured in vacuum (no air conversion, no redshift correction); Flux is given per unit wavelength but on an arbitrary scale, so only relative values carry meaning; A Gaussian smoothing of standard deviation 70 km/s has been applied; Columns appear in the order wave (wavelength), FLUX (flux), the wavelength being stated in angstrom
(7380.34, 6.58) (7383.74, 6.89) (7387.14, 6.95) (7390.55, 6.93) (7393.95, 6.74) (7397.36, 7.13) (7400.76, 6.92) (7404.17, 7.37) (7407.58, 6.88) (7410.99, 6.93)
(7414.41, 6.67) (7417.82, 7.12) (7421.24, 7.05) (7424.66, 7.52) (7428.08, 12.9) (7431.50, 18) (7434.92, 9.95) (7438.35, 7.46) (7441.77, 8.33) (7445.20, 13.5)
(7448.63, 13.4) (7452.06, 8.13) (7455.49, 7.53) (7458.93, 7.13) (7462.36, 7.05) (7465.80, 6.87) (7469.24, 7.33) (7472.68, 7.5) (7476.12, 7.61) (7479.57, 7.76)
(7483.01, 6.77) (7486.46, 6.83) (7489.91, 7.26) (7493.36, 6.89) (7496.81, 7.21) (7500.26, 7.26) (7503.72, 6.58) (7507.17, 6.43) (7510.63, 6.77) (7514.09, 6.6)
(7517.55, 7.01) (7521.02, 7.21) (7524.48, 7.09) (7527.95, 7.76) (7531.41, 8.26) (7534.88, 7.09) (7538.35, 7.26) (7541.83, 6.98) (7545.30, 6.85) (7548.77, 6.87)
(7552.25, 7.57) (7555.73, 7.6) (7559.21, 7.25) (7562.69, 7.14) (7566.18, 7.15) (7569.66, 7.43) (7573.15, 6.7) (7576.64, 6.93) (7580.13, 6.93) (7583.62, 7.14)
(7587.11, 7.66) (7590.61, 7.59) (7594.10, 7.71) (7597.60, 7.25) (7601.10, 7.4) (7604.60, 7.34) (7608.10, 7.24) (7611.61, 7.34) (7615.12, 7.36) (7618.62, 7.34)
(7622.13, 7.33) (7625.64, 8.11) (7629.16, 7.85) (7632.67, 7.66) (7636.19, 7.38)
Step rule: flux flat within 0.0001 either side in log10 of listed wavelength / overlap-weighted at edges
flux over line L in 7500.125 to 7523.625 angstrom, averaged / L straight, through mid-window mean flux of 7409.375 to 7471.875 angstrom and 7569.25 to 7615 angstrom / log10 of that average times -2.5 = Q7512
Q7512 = 0.201 mag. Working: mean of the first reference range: 9.03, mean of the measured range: 6.82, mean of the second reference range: 7.28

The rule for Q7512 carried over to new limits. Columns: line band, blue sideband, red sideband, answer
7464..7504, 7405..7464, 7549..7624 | 0.19 mag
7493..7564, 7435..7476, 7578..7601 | 0.11 mag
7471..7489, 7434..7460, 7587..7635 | 0.24 mag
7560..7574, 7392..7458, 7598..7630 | 0.10 mag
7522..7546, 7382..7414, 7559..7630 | -0.02 mag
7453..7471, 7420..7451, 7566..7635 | 0.39 mag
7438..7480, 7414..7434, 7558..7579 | 0.11 mag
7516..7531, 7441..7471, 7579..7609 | 0.11 mag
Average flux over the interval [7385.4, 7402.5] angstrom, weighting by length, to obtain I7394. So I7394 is 6.93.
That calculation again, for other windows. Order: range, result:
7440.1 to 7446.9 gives 10.9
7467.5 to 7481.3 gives 7.55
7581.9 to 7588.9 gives 7.4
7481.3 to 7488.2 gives 6.8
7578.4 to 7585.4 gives 7.04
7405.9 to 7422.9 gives 6.93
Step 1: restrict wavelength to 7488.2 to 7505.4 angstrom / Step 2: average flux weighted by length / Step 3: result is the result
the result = 7.04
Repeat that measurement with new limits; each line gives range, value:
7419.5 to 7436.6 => 11.1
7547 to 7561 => 7.32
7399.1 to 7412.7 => 7.02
